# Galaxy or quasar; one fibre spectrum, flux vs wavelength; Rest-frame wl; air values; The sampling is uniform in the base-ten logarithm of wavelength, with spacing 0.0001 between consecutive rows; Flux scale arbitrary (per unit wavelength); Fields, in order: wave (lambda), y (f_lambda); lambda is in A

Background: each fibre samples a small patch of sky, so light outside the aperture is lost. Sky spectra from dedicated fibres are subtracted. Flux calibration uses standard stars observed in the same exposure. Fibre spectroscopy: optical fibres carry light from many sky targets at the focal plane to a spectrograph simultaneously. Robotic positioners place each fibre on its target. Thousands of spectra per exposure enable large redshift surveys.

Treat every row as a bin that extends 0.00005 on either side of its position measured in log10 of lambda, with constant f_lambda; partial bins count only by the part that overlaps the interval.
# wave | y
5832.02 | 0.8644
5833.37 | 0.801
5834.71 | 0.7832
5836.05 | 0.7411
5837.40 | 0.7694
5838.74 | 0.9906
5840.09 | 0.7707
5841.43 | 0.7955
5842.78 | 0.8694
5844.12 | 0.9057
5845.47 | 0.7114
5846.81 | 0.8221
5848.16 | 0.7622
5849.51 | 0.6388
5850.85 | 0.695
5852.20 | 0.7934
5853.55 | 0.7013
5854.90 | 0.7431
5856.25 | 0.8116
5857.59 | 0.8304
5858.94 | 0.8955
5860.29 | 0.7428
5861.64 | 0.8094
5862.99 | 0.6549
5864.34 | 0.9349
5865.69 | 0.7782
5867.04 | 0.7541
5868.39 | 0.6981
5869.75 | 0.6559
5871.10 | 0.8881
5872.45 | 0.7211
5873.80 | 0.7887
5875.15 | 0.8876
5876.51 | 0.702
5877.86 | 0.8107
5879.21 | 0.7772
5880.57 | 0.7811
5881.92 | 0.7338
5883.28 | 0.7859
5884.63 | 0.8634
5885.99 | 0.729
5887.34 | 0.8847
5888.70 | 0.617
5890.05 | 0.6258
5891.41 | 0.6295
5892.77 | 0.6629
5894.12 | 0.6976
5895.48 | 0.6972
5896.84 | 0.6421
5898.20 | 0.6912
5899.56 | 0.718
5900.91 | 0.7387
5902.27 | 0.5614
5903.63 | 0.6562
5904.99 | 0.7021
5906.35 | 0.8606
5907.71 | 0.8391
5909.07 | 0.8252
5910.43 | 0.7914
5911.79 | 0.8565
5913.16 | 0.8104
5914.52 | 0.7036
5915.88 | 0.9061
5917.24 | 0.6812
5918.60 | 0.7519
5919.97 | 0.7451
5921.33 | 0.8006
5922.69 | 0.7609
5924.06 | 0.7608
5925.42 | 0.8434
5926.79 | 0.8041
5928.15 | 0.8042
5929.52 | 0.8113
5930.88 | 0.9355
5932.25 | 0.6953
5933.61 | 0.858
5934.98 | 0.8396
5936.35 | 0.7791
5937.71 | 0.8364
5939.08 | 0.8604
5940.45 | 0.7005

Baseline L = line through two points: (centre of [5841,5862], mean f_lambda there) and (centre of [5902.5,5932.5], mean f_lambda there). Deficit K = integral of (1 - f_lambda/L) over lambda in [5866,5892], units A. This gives 0.96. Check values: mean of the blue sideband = 0.782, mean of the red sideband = 0.786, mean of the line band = 0.755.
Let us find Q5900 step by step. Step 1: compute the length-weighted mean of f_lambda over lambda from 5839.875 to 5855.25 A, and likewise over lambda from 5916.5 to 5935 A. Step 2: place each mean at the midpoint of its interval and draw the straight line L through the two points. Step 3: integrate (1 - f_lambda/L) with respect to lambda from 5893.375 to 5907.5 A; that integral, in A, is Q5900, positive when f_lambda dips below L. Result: 1.5 A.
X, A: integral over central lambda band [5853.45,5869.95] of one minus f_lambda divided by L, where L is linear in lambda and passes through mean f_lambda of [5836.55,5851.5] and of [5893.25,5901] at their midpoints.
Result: -0.3 A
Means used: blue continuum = 0.793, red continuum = 0.694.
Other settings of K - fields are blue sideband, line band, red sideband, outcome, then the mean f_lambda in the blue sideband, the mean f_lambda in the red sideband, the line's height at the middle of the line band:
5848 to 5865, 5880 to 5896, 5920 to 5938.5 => 1.2 A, 0.77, 0.808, 0.787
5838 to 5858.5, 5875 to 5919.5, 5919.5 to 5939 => 3.1 A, 0.791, 0.808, 0.801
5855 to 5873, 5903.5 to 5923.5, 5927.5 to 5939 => 0.7 A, 0.782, 0.822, 0.811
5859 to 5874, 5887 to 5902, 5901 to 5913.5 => 1.6 A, 0.771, 0.764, 0.766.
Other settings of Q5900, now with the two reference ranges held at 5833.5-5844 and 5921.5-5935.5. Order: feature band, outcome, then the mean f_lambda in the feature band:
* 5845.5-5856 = 1.0 A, 0.738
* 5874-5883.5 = 0.4 A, 0.782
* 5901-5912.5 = 0.7 A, 0.76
